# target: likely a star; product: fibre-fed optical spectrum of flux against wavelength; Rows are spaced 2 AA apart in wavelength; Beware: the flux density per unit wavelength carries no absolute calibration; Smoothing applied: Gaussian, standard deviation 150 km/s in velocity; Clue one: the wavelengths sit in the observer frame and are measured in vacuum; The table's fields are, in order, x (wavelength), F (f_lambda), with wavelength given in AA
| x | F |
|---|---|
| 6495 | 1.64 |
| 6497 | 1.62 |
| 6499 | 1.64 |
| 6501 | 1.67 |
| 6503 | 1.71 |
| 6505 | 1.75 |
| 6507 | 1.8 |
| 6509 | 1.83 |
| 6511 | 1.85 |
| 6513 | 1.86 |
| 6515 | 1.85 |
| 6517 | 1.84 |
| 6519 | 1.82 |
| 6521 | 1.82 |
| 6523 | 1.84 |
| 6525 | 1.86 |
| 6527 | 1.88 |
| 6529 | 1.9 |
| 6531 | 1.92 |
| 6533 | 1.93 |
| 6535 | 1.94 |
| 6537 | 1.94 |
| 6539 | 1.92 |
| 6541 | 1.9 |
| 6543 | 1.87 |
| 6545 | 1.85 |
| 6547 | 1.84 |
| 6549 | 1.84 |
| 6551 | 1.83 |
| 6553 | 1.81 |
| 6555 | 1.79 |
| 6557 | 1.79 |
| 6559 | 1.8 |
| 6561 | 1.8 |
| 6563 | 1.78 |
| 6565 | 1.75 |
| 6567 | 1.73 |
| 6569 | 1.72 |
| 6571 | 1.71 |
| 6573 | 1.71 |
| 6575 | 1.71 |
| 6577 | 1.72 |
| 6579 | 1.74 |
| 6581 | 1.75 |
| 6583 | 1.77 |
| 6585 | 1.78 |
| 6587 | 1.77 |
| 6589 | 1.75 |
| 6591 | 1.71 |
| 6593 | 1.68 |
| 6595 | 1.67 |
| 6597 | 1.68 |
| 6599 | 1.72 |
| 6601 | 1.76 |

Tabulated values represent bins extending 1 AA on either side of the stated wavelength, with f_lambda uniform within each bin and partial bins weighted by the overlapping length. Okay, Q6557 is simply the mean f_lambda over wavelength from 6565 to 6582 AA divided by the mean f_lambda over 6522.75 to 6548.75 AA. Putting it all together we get 0.91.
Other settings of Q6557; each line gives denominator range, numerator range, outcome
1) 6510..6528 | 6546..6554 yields 0.99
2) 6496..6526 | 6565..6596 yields 0.97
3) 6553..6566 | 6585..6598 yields 0.96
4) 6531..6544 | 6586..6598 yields 0.89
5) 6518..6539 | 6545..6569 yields 0.95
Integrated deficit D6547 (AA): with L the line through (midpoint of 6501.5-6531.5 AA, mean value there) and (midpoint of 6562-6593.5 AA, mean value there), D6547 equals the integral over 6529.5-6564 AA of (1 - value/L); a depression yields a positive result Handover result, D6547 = -1.4 AA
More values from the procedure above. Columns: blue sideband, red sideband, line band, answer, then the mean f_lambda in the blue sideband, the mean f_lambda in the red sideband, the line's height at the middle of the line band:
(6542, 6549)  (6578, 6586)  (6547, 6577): 0.7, 1.85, 1.76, 1.81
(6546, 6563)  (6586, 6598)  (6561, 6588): 0.2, 1.81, 1.71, 1.76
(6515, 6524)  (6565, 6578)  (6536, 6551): -0.8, 1.83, 1.72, 1.78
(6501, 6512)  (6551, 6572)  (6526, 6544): -1.4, 1.78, 1.77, 1.77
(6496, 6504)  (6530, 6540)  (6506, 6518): -0.6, 1.66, 1.93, 1.75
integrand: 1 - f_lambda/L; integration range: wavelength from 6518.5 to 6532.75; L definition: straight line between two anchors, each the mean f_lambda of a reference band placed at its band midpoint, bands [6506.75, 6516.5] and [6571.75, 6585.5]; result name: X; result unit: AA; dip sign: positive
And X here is -0.38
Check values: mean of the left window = 1.84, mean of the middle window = 1.87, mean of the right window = 1.74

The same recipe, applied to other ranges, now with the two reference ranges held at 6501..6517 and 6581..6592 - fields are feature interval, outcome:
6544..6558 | -0.4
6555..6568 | 0.0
